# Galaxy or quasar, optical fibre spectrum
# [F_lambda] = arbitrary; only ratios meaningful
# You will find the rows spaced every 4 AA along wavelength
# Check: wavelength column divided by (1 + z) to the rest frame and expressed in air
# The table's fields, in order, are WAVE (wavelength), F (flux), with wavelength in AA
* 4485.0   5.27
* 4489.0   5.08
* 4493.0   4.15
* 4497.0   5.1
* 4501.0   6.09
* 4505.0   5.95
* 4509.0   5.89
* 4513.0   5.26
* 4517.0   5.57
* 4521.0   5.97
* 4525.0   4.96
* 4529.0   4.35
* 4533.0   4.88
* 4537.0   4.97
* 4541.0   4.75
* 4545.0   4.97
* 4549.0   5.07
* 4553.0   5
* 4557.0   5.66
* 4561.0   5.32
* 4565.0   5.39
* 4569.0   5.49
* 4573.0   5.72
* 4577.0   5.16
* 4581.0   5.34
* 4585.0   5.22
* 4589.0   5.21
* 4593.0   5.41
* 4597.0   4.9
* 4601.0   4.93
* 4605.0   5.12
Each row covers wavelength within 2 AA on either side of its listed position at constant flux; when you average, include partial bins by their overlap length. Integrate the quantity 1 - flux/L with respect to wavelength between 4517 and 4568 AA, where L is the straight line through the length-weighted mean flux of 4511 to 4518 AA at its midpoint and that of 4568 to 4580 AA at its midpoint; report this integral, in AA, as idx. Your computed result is 2.7 AA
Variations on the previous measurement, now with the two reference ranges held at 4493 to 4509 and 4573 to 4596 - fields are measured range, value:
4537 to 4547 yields 0.99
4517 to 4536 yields 1.30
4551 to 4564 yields 0.10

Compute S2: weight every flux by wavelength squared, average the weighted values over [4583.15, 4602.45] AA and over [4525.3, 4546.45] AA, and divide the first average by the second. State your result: 1.10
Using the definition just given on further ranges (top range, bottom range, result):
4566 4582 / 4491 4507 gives 1.05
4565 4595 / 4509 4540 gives 1.06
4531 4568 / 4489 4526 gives 0.96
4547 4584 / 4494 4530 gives 1.00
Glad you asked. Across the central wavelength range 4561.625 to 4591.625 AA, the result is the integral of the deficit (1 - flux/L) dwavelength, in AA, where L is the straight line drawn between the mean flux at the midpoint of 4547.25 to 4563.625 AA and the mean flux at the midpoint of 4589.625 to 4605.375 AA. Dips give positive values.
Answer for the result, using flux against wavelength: -1.0 AA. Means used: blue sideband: 5.27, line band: 5.36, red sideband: 5.1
